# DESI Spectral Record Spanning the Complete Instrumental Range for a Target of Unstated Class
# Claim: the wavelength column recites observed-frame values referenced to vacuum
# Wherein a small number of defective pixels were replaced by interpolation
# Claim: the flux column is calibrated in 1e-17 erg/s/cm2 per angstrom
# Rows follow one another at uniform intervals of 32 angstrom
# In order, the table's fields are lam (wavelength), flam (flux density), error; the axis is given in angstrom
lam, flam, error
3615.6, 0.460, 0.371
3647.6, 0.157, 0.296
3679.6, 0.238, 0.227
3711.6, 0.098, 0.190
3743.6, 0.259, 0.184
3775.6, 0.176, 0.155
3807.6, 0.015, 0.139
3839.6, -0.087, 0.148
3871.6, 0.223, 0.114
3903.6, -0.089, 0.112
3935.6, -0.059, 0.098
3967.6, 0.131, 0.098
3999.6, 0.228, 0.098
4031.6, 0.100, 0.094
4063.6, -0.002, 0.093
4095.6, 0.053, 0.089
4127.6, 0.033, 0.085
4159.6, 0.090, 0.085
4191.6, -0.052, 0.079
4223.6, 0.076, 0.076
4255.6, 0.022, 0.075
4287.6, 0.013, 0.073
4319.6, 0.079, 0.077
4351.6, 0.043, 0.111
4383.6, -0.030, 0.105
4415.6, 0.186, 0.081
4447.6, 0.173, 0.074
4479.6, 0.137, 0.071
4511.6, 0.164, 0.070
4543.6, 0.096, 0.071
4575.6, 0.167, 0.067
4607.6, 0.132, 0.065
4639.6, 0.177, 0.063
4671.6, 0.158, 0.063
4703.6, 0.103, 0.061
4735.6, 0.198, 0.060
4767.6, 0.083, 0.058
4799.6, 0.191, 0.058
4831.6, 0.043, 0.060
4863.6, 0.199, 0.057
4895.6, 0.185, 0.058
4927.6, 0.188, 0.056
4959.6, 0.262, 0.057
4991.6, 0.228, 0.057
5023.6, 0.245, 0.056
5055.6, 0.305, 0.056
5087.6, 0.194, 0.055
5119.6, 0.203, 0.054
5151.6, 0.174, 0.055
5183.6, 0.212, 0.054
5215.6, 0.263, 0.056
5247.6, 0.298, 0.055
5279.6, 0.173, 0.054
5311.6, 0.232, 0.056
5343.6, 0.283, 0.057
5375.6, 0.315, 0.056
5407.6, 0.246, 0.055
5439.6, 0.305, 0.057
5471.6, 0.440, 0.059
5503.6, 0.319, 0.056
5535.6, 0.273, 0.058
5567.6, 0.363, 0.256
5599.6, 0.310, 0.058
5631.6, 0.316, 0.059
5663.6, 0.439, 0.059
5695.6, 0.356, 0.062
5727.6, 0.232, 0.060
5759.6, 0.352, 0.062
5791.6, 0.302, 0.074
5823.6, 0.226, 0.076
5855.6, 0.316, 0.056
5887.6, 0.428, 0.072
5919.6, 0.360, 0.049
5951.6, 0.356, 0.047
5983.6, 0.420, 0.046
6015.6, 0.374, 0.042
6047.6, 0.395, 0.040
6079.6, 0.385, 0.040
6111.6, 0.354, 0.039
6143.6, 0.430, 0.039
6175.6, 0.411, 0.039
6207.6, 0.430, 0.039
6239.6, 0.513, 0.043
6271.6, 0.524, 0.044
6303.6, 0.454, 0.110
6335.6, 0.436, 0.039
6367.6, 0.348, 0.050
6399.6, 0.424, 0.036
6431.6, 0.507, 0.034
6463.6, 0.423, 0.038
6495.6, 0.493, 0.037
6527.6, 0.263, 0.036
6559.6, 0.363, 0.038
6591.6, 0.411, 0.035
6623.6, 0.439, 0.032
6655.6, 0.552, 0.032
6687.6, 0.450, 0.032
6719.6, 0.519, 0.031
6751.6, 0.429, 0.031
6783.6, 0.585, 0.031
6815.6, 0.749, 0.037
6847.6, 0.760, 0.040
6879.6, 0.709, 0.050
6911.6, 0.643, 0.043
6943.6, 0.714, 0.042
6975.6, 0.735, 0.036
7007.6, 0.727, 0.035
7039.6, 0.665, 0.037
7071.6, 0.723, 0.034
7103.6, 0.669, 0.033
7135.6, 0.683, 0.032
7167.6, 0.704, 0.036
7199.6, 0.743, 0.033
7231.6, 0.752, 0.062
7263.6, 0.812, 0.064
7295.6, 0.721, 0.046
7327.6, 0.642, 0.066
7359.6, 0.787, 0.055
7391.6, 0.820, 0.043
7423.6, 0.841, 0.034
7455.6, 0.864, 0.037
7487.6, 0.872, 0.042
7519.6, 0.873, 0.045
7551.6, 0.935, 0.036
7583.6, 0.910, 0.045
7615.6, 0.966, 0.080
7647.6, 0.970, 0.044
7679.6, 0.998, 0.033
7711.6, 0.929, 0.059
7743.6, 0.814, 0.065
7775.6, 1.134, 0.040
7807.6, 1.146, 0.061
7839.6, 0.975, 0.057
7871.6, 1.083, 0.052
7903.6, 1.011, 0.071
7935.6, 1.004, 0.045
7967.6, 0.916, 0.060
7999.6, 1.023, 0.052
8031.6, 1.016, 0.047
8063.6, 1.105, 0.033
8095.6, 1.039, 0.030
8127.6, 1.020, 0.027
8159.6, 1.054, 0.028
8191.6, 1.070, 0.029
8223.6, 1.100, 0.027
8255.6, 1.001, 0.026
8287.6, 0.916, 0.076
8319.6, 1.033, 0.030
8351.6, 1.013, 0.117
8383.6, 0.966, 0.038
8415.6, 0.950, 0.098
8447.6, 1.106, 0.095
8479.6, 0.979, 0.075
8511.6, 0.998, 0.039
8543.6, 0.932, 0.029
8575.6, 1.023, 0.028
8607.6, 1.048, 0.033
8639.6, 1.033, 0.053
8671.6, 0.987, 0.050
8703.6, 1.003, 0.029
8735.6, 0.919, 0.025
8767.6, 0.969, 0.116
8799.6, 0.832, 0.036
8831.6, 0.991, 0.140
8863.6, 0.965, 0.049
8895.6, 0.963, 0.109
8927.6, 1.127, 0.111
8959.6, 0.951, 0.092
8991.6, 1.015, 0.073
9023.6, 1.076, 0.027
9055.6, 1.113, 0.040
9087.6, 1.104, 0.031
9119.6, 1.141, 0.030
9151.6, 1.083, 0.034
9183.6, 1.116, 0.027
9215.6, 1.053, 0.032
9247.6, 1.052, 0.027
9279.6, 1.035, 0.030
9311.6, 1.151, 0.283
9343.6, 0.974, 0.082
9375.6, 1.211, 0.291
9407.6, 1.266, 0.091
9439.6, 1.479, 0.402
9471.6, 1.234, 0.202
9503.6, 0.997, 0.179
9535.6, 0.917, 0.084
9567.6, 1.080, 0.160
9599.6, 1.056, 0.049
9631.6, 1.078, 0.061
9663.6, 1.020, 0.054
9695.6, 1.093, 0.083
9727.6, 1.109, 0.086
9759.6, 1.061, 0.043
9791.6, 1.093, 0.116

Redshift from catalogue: 0.703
